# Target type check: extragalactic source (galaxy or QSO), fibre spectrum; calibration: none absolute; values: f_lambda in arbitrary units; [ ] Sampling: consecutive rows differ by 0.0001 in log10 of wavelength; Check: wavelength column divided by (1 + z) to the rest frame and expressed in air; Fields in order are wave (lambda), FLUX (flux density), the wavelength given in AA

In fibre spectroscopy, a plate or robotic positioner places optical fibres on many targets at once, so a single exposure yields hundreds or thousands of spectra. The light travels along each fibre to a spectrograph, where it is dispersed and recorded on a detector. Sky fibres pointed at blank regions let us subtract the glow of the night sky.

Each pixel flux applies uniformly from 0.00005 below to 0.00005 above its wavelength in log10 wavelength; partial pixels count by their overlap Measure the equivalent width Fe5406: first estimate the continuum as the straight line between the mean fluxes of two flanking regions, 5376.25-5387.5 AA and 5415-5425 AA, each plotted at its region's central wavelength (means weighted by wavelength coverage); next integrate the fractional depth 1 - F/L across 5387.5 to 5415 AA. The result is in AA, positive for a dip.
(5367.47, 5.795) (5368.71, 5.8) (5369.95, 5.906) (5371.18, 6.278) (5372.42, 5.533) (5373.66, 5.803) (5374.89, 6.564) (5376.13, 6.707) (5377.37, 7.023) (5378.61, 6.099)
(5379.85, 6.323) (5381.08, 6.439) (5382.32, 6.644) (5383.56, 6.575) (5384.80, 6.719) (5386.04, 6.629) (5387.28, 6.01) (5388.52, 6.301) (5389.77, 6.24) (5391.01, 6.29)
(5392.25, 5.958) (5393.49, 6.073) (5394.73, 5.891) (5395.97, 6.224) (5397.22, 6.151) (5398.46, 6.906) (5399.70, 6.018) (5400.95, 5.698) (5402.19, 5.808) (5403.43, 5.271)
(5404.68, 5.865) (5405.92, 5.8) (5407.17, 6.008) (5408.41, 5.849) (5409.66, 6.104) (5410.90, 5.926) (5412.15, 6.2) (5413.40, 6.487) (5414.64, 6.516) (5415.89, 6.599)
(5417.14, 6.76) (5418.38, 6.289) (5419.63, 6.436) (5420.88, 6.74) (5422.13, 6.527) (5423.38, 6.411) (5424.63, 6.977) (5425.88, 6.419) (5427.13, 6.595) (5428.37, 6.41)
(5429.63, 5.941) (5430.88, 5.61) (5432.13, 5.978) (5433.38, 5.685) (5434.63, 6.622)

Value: 2.03 AA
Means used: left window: 6.52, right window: 6.58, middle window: 6.07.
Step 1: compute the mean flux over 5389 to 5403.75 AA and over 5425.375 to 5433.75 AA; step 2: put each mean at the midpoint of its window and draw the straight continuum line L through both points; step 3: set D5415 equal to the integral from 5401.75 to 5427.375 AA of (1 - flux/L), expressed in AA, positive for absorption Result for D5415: -0.8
